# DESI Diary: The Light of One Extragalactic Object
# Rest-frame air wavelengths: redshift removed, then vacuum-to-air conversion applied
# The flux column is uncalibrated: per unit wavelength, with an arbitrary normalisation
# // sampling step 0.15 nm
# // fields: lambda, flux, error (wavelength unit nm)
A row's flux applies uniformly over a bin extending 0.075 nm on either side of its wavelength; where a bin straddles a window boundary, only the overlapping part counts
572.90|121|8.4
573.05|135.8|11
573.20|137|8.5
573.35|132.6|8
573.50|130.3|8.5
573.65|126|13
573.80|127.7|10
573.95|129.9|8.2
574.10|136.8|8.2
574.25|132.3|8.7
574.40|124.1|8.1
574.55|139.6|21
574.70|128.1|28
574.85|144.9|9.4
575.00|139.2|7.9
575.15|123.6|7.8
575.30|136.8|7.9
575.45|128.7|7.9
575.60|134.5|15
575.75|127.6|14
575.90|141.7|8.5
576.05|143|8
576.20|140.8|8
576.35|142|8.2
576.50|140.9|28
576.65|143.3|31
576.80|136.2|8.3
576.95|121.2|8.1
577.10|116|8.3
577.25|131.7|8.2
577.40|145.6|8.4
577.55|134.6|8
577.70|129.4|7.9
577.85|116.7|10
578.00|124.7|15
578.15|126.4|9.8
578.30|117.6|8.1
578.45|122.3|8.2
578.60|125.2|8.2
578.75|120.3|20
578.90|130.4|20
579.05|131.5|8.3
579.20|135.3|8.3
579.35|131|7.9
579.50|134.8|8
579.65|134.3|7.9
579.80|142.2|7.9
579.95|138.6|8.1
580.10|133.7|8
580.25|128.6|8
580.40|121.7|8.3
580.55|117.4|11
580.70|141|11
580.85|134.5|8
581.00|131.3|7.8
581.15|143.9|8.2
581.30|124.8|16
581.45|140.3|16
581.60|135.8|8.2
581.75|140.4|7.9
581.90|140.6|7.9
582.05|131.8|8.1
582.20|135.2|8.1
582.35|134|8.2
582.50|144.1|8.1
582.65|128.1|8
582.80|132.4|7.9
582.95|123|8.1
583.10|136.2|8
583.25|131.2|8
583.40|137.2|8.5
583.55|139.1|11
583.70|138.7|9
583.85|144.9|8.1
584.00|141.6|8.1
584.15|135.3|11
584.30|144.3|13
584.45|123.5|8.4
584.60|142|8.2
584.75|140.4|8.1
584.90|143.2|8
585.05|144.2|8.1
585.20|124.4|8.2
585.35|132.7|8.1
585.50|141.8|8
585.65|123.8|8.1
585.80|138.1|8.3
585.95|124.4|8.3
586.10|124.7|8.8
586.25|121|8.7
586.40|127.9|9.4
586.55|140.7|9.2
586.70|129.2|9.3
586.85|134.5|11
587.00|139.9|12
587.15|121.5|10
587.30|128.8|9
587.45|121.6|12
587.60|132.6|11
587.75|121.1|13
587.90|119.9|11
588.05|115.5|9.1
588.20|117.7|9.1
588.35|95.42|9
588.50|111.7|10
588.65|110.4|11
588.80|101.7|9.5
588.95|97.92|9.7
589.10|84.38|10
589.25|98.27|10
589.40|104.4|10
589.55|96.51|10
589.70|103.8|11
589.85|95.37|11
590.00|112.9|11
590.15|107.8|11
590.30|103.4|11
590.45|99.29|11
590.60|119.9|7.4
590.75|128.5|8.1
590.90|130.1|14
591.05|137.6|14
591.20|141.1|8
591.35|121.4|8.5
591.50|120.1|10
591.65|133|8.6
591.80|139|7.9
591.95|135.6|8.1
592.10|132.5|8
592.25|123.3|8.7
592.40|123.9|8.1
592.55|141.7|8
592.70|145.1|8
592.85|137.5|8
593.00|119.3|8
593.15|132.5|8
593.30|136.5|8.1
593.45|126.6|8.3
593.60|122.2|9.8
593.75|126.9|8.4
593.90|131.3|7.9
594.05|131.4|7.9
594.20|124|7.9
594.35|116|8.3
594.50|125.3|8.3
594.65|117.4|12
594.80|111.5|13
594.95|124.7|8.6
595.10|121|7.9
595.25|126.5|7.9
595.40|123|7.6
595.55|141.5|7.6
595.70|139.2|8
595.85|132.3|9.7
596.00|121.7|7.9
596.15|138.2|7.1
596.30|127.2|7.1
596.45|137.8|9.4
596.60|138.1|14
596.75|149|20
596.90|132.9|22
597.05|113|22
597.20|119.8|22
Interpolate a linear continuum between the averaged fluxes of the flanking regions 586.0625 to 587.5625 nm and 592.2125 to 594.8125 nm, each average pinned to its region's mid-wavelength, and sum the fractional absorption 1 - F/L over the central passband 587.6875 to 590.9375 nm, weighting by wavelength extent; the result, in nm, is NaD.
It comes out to 0.53 nm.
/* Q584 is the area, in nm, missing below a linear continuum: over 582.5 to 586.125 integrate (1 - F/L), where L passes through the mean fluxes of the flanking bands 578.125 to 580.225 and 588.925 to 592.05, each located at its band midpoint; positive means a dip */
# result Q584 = -0.34 nm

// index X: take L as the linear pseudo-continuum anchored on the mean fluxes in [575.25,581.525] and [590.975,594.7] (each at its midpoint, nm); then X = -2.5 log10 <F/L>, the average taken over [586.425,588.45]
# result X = 0.052 mag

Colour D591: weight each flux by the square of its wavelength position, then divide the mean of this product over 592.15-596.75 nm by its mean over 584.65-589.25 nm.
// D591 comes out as 1.07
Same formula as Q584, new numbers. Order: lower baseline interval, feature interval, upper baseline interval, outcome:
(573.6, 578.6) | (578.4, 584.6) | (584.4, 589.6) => -0.33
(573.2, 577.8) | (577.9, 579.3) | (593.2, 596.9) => 0.07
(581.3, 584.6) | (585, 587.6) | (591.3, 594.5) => 0.06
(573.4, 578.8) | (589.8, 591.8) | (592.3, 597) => 0.15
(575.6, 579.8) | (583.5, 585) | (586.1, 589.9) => -0.23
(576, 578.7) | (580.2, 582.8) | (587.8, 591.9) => -0.19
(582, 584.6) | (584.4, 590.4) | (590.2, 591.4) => 0.41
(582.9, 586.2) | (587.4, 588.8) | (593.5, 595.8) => 0.18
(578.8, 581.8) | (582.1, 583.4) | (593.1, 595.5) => -0.01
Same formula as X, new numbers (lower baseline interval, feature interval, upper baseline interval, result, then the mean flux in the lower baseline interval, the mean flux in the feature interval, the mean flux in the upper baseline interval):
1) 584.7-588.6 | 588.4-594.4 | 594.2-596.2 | 0.06 mag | 127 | 120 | 126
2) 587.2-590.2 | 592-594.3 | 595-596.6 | -0.06 mag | 109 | 130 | 131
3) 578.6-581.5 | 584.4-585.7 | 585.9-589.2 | -0.10 mag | 132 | 136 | 119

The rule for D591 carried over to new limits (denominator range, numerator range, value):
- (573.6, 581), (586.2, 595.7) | 0.97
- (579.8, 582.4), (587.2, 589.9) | 0.83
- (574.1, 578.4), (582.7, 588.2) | 1.03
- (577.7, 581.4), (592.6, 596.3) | 1.04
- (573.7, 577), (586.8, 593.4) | 0.94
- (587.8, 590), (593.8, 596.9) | 1.26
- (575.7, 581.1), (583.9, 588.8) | 1.00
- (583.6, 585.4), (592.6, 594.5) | 0.96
